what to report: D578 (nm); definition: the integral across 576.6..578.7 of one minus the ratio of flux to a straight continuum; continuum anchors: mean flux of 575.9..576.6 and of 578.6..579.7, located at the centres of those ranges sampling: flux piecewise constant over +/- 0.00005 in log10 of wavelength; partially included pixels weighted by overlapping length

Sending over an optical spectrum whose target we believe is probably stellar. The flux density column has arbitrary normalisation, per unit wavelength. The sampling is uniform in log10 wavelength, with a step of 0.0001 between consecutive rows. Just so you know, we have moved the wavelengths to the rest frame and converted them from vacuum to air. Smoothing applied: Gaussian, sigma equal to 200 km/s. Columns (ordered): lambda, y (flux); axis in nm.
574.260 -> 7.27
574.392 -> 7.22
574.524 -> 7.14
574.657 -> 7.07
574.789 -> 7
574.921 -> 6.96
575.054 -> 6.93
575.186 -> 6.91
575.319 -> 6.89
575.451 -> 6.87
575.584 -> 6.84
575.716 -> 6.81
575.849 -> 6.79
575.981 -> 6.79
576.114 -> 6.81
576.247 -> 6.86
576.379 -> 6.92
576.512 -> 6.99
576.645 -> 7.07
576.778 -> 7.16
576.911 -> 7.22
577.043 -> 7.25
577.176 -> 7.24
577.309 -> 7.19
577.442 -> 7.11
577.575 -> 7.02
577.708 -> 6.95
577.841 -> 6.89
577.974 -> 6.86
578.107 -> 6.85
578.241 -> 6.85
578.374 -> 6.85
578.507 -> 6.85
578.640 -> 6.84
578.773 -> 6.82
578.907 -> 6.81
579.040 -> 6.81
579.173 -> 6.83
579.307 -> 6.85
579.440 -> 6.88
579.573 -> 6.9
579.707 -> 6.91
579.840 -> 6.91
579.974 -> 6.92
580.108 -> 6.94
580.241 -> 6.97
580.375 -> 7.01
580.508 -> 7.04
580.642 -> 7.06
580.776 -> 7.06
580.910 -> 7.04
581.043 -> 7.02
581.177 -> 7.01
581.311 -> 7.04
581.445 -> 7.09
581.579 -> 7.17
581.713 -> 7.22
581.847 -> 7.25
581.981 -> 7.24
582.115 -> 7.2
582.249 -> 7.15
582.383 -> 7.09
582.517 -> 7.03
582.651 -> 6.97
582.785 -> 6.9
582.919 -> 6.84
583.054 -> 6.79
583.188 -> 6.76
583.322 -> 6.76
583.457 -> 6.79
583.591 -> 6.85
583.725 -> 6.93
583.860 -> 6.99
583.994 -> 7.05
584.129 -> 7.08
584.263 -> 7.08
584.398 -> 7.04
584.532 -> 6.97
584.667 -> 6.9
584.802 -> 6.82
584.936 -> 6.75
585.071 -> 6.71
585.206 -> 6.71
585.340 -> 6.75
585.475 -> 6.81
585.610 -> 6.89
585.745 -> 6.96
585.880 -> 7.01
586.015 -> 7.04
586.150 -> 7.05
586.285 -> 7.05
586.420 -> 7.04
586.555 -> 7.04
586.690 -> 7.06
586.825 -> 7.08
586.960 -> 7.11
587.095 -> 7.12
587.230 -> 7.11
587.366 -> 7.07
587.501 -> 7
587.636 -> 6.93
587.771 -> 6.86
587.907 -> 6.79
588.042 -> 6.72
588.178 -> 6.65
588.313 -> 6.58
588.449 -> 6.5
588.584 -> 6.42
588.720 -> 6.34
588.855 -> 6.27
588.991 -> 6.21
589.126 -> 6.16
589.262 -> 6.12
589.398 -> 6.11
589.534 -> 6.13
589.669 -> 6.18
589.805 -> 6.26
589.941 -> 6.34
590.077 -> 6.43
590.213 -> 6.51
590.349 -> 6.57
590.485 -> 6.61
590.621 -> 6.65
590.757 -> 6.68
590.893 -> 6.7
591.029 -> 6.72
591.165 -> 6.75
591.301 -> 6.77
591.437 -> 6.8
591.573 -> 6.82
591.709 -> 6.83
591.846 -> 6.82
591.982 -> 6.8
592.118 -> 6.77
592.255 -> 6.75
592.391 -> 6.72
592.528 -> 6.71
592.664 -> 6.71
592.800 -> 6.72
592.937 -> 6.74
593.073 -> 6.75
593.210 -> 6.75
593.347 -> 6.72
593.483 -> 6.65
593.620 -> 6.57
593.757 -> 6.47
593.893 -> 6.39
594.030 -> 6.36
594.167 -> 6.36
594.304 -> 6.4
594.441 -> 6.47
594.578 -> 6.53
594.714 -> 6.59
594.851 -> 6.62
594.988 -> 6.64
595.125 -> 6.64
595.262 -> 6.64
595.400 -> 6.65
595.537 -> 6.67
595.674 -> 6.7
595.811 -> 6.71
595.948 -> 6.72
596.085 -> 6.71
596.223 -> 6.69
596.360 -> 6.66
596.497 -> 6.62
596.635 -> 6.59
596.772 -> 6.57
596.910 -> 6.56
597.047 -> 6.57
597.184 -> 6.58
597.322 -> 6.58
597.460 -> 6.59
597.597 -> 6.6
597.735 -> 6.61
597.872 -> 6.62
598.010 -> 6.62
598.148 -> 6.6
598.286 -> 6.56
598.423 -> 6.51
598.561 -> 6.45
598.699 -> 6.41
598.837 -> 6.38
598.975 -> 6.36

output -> -0.05 nm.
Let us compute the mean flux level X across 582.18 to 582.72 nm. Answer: 7.07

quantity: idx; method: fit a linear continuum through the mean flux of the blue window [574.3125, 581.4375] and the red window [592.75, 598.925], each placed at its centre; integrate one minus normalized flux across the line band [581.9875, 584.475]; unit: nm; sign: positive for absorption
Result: -0.04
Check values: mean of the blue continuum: 6.96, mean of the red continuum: 6.59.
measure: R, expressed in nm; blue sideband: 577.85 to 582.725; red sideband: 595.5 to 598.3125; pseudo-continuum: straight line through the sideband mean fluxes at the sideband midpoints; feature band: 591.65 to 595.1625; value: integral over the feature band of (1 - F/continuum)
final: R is 0.04 nm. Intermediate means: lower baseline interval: 6.98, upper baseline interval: 6.63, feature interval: 6.63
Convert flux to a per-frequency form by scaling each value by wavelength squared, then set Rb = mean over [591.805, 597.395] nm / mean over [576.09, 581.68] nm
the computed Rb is 1.00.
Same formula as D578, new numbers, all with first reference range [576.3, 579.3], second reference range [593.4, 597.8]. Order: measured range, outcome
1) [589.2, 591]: 0.08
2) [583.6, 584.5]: -0.02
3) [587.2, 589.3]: 0.04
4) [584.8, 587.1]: -0.05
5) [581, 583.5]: -0.05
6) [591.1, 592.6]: -0.02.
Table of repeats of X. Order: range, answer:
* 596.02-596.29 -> 6.68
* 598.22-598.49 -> 6.55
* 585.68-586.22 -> 7.01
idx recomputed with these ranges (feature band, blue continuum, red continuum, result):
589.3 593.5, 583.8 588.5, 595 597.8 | 0.09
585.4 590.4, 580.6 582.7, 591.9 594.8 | 0.11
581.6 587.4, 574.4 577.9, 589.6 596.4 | -0.14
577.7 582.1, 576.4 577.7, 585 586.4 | 0.05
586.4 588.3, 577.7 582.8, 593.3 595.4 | -0.06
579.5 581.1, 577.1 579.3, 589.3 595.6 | -0.03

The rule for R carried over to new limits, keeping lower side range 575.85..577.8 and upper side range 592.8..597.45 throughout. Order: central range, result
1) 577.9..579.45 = 0.033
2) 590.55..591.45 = -0.003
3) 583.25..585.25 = -0.011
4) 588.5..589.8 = 0.101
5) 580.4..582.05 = -0.041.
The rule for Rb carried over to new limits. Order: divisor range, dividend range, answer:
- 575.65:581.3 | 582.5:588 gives 1.02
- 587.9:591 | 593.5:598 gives 1.05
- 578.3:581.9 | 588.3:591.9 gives 0.96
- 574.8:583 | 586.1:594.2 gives 0.99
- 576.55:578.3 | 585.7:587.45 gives 1.03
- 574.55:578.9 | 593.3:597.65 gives 1.01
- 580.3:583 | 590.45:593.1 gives 0.99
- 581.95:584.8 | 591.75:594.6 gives 0.98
